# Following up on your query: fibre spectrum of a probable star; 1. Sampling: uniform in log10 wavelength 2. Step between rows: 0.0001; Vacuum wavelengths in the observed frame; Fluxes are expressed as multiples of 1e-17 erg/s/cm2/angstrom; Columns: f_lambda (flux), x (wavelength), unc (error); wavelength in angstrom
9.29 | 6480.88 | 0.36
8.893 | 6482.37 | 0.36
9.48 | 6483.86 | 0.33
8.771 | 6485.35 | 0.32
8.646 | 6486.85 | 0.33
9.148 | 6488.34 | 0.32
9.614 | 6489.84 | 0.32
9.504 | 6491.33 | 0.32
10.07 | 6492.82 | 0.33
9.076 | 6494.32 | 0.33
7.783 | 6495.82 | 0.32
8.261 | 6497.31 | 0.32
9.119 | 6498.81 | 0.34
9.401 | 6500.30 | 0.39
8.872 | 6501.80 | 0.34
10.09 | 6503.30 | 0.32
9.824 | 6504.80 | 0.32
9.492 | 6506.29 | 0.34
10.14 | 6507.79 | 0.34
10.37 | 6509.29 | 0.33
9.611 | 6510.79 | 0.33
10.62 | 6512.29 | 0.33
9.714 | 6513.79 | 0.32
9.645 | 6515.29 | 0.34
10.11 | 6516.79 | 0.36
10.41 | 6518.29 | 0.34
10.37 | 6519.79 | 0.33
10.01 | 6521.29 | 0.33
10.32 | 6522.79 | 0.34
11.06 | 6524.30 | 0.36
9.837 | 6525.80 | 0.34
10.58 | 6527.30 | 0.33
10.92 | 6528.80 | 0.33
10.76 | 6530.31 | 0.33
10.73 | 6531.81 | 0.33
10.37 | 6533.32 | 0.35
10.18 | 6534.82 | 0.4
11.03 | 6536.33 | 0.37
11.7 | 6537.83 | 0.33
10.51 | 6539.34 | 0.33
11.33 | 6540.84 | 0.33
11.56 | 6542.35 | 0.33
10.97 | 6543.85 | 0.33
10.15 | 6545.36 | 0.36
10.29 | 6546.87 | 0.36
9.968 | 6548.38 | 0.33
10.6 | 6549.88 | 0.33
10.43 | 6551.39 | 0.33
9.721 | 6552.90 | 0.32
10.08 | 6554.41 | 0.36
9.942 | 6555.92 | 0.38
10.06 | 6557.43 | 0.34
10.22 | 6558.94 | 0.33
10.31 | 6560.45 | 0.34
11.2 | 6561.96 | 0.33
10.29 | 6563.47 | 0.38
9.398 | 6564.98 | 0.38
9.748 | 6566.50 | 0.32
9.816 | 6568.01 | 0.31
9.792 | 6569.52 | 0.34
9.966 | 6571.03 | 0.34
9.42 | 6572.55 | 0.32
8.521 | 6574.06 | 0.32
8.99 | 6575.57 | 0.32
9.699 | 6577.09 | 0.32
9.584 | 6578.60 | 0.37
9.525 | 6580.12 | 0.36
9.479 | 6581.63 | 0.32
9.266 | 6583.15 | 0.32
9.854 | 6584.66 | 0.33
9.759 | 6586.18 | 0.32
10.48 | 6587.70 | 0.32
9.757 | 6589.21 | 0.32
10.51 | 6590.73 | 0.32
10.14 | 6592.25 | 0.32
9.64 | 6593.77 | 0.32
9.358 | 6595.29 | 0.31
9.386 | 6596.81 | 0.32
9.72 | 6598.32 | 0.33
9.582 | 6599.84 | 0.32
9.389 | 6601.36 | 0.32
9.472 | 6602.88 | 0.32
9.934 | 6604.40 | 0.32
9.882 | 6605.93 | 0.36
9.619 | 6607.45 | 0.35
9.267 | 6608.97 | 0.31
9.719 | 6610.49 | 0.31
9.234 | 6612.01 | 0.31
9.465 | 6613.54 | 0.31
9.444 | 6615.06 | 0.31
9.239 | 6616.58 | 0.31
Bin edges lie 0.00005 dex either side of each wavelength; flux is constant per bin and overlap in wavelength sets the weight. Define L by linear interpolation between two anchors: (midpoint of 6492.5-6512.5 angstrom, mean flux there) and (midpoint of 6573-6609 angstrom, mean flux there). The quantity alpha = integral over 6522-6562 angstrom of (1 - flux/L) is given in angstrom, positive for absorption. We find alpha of -4.3 angstrom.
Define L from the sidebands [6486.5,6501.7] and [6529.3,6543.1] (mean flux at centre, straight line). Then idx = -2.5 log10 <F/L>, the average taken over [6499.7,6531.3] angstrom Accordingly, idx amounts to -0.01 mag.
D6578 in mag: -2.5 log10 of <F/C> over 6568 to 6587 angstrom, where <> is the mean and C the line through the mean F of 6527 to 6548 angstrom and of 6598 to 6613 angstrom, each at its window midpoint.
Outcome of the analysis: 0.06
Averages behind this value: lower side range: 10.8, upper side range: 9.57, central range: 9.5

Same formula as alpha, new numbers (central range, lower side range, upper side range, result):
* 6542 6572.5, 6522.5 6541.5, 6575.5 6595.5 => 0.2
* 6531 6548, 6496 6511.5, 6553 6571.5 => -1.7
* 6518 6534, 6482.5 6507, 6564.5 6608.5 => -2.0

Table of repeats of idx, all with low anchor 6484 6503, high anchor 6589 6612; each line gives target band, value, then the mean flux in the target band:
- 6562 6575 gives -0.02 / 9.7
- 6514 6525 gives -0.12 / 10.2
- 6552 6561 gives -0.07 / 10.1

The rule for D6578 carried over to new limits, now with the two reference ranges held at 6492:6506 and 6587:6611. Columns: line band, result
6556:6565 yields -0.08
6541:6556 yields -0.11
